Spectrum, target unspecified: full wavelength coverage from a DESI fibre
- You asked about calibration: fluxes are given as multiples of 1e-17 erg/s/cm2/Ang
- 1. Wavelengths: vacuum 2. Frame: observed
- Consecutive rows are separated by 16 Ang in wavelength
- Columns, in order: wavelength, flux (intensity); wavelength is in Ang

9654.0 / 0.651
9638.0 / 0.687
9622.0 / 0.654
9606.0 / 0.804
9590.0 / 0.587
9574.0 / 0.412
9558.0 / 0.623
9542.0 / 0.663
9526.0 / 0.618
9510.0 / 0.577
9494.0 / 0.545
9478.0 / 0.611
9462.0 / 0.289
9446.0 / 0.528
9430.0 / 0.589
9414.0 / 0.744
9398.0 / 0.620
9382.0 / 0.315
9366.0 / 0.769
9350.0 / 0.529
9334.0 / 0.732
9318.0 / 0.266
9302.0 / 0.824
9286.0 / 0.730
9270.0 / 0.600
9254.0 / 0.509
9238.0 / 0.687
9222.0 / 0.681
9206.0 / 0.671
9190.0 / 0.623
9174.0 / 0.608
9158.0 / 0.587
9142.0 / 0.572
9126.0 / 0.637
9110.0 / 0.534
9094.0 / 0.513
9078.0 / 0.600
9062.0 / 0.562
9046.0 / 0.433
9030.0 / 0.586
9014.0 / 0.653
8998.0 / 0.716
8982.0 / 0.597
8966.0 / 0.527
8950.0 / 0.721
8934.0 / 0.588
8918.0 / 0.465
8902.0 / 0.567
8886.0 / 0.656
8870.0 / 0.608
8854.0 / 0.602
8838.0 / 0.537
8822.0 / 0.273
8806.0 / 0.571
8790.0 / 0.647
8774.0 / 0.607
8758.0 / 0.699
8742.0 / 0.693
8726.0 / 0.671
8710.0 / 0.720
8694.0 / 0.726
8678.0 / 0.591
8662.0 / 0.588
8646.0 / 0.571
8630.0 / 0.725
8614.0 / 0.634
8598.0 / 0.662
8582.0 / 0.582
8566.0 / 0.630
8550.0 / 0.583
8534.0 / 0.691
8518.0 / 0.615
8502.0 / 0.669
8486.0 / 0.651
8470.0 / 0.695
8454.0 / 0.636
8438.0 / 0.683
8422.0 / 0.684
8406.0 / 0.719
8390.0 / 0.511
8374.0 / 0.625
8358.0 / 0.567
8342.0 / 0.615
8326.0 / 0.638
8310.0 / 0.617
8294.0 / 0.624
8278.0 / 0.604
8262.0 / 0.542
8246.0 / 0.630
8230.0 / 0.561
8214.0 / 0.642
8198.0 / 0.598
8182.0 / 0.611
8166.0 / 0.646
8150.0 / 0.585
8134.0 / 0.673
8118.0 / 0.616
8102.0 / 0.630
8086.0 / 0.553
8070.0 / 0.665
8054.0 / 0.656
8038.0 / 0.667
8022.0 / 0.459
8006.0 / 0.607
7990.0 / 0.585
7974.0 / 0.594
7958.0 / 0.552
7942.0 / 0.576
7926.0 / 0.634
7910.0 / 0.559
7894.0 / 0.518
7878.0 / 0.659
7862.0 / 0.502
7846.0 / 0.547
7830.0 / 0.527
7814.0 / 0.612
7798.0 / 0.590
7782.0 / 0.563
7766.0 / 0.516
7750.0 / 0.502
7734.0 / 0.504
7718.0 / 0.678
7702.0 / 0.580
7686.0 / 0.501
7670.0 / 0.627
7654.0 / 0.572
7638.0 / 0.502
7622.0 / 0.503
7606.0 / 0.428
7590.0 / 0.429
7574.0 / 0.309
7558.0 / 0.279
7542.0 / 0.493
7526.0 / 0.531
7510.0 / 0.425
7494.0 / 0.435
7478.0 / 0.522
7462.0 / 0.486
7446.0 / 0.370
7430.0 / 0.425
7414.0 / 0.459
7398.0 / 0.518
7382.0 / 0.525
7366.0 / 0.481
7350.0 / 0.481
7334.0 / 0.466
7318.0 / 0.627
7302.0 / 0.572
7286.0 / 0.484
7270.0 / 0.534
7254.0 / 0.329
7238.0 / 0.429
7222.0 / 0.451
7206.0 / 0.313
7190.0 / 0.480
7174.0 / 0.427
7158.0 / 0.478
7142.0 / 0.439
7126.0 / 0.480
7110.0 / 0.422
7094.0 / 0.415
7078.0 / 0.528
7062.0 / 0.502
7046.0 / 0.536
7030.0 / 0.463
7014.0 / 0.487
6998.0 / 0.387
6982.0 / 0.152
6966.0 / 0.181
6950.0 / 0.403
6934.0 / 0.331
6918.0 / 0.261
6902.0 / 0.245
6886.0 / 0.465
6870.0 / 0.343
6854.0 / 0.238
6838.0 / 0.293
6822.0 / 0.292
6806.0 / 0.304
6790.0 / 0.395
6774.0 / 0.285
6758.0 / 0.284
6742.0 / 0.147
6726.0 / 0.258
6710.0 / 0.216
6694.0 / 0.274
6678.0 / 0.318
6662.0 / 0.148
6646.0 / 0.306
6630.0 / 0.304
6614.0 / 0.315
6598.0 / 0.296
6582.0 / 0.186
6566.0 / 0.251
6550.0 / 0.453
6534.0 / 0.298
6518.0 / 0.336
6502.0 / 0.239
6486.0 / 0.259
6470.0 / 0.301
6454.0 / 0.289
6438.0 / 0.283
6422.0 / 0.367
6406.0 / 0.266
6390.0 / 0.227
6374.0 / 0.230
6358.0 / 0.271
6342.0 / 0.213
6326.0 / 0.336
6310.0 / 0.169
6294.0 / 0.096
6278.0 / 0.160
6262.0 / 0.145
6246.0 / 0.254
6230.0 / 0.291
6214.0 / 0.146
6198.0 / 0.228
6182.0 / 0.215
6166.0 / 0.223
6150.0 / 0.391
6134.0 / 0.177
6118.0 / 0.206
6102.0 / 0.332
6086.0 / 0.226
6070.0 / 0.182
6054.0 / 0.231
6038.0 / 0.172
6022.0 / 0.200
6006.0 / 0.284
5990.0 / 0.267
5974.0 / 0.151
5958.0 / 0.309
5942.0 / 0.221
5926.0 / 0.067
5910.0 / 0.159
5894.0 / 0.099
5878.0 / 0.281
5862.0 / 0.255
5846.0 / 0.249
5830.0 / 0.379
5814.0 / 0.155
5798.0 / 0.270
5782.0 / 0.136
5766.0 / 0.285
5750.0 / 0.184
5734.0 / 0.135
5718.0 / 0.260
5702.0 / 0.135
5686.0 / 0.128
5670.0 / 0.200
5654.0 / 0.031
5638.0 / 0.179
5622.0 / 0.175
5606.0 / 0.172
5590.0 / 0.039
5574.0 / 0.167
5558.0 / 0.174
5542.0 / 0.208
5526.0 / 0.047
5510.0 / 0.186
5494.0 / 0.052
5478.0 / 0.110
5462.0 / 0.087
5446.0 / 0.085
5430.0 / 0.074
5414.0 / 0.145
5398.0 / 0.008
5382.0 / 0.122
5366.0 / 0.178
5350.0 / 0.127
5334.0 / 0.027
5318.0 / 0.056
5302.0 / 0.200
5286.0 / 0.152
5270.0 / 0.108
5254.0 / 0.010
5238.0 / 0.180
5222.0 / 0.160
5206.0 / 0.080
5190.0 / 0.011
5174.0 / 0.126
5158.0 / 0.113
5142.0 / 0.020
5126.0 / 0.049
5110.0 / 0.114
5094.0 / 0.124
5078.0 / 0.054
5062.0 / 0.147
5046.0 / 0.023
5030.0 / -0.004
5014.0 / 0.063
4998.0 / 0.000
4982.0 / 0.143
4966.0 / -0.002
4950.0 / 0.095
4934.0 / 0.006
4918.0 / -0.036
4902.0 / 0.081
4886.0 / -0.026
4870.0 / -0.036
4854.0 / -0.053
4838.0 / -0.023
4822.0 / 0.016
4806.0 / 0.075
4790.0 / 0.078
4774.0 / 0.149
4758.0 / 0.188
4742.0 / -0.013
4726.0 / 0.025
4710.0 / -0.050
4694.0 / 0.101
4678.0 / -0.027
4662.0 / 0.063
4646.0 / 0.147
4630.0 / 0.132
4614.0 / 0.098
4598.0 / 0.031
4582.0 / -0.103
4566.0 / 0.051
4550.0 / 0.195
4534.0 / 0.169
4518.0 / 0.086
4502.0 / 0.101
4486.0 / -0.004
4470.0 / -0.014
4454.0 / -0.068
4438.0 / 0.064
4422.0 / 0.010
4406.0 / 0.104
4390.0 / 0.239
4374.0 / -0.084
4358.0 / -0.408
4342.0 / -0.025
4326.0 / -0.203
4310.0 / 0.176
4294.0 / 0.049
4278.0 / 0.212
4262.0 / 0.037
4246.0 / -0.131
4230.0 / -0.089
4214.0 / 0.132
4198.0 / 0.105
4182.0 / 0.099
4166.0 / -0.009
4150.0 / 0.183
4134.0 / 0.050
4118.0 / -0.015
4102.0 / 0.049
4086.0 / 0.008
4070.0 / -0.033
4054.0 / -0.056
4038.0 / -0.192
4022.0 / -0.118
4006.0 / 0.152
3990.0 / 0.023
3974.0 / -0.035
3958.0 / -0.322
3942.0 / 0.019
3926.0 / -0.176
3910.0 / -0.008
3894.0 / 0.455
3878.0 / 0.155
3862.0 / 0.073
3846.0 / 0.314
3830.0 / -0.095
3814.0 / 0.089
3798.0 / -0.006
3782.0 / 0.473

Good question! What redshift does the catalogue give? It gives 0.757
